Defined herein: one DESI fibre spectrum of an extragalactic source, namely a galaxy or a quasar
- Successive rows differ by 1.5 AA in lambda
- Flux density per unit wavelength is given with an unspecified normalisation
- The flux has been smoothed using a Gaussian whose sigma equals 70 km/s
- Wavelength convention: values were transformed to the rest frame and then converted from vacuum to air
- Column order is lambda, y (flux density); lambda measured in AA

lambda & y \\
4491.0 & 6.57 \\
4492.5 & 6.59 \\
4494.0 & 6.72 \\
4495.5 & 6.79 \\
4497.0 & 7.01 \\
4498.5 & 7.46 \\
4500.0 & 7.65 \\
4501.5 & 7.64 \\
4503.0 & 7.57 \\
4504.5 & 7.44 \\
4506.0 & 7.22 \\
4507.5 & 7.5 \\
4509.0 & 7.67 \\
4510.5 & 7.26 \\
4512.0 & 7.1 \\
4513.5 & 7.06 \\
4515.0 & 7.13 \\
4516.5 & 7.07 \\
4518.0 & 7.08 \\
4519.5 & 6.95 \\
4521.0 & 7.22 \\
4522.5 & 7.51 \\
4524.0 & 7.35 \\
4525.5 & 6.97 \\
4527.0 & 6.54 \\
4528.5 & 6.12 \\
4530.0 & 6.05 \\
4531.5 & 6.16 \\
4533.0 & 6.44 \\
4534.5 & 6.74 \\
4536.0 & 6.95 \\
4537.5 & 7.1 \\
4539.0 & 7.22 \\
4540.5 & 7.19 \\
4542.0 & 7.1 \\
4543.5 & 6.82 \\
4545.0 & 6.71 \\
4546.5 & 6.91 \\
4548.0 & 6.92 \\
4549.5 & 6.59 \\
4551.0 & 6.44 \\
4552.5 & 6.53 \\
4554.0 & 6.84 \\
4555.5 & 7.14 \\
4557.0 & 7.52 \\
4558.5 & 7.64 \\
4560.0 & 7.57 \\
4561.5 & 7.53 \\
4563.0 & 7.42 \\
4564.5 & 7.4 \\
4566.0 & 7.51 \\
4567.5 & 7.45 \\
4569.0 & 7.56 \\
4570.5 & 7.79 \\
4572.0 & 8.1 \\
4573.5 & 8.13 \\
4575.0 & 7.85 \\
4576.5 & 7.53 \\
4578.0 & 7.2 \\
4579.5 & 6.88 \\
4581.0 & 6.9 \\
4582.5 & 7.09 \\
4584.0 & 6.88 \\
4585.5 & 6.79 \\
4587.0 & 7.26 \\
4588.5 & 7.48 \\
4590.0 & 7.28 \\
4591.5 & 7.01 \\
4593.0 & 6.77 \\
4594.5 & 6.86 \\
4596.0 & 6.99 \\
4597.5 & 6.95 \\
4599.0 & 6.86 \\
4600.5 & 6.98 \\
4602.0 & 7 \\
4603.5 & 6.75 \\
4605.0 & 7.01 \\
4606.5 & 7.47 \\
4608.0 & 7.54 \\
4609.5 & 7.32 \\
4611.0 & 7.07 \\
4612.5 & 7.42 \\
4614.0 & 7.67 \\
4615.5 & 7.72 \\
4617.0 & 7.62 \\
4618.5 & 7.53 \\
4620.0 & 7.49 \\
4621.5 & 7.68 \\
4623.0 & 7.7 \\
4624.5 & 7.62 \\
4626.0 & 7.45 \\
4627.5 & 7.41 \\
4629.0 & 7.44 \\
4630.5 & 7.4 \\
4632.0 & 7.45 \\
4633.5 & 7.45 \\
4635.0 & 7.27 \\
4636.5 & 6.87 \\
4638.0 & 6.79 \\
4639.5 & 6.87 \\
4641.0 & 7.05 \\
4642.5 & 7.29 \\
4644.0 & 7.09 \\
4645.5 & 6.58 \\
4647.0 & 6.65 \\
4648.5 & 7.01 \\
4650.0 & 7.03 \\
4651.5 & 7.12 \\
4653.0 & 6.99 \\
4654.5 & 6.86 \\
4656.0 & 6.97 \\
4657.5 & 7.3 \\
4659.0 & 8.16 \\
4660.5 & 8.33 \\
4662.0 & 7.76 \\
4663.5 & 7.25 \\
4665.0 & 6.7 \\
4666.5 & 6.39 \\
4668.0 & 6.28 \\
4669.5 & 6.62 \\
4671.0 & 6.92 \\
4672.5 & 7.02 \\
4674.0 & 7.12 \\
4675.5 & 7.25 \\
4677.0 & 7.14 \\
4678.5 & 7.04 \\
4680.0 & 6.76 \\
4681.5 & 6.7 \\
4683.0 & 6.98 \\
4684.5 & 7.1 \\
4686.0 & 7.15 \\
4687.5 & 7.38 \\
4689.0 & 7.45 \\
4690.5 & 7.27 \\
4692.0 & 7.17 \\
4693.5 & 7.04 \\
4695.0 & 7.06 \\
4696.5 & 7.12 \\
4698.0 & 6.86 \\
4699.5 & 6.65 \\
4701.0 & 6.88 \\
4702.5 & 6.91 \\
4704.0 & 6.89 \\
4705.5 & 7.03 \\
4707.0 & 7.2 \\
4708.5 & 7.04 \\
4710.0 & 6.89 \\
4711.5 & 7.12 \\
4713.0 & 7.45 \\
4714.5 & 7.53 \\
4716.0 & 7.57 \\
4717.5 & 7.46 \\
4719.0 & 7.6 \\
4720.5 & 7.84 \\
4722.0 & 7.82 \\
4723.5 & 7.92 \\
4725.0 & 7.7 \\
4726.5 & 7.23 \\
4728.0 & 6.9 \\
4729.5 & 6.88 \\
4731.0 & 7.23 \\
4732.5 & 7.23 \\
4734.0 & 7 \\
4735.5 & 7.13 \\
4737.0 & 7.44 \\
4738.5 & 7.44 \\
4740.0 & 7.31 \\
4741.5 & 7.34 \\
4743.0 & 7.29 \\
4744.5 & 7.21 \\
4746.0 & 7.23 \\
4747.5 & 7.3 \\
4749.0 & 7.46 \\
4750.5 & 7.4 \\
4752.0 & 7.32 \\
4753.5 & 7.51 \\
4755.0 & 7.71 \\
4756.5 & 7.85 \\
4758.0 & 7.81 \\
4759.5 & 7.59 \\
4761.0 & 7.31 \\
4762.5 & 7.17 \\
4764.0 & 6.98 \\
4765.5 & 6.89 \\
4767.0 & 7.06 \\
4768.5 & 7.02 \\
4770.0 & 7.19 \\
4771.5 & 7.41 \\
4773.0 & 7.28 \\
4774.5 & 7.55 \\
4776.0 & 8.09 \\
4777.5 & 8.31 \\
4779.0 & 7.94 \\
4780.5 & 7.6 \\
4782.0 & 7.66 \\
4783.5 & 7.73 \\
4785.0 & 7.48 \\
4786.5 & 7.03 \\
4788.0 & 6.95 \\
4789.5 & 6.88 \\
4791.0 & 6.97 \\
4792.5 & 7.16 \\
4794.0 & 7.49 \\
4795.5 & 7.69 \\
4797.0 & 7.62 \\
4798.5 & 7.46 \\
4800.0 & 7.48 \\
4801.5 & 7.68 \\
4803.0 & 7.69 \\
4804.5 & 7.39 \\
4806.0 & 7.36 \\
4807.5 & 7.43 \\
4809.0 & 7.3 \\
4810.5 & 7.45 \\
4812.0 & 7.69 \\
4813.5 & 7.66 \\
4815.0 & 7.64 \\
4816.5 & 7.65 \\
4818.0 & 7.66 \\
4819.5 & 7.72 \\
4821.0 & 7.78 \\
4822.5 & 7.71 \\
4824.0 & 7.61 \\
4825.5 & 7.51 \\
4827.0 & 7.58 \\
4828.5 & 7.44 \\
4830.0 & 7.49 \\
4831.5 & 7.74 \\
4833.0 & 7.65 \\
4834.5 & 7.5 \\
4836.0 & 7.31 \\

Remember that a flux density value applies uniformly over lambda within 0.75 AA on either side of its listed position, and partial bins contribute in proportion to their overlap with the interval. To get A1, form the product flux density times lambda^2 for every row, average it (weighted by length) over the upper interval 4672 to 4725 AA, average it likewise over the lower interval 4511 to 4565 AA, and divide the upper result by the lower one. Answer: 1.11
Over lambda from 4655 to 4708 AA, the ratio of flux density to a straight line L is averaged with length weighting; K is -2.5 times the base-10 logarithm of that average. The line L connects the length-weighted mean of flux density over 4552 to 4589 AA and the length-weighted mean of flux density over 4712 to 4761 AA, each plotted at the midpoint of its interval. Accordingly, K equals 0.05 mag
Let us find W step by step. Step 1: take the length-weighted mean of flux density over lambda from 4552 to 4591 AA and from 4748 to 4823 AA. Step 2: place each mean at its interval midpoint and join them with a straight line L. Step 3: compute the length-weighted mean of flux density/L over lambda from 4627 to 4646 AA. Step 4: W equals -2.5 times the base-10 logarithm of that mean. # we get 0.04 mag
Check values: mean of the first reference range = 7.36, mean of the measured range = 7.15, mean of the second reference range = 7.48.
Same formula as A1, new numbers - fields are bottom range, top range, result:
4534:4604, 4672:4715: 1.04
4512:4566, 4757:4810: 1.18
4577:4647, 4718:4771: 1.08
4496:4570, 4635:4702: 1.05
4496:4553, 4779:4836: 1.21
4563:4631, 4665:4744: 1.02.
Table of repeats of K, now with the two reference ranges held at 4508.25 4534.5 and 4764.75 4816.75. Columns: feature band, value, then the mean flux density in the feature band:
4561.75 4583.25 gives -0.07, 7.49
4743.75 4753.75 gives 0.00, 7.34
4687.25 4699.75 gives 0.02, 7.12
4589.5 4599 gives 0.02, 6.96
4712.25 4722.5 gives -0.04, 7.6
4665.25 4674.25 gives 0.08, 6.7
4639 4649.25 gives 0.03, 6.94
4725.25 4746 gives 0.02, 7.22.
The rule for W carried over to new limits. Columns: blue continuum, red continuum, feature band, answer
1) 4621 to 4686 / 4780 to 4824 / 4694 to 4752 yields 0.007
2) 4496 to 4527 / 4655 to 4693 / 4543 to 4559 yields 0.051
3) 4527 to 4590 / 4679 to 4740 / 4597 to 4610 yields 0.006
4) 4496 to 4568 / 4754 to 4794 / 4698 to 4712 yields 0.056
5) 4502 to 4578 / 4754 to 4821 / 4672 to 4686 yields 0.048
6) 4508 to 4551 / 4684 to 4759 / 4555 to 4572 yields -0.082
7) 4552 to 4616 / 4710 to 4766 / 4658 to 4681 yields 0.033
